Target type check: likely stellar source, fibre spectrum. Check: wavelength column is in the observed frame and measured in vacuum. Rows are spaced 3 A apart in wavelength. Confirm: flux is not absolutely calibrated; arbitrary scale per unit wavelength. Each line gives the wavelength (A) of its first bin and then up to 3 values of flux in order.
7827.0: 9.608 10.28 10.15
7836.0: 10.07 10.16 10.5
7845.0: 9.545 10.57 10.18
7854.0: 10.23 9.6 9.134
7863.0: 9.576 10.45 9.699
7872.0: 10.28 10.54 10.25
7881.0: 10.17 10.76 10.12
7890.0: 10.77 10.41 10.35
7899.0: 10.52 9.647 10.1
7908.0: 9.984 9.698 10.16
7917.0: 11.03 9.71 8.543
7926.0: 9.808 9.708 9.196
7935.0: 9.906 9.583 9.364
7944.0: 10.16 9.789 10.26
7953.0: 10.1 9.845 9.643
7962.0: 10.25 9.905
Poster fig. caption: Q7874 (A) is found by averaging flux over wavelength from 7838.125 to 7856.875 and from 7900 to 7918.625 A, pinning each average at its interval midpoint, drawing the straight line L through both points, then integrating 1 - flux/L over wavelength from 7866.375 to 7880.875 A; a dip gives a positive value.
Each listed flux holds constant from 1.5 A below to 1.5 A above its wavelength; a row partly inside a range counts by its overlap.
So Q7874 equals -0.11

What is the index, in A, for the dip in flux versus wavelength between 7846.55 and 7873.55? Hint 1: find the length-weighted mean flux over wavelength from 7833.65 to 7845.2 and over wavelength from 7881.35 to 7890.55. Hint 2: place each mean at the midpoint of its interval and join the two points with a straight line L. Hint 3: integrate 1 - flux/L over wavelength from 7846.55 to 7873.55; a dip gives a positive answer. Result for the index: 0.8 A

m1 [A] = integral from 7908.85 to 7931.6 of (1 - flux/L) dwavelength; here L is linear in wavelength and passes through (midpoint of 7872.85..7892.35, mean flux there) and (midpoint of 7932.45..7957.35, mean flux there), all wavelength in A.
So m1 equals 0.7 A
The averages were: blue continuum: 10.4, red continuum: 9.85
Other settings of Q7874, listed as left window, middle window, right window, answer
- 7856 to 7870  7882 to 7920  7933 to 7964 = -1.9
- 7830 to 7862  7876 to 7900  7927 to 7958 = -1.2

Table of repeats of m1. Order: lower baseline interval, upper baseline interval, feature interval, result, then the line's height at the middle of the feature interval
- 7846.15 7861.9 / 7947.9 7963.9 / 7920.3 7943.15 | 1.2 A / 9.99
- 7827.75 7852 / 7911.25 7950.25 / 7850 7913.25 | -0.9 A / 9.98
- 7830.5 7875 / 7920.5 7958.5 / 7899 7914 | -0.2 A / 9.82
